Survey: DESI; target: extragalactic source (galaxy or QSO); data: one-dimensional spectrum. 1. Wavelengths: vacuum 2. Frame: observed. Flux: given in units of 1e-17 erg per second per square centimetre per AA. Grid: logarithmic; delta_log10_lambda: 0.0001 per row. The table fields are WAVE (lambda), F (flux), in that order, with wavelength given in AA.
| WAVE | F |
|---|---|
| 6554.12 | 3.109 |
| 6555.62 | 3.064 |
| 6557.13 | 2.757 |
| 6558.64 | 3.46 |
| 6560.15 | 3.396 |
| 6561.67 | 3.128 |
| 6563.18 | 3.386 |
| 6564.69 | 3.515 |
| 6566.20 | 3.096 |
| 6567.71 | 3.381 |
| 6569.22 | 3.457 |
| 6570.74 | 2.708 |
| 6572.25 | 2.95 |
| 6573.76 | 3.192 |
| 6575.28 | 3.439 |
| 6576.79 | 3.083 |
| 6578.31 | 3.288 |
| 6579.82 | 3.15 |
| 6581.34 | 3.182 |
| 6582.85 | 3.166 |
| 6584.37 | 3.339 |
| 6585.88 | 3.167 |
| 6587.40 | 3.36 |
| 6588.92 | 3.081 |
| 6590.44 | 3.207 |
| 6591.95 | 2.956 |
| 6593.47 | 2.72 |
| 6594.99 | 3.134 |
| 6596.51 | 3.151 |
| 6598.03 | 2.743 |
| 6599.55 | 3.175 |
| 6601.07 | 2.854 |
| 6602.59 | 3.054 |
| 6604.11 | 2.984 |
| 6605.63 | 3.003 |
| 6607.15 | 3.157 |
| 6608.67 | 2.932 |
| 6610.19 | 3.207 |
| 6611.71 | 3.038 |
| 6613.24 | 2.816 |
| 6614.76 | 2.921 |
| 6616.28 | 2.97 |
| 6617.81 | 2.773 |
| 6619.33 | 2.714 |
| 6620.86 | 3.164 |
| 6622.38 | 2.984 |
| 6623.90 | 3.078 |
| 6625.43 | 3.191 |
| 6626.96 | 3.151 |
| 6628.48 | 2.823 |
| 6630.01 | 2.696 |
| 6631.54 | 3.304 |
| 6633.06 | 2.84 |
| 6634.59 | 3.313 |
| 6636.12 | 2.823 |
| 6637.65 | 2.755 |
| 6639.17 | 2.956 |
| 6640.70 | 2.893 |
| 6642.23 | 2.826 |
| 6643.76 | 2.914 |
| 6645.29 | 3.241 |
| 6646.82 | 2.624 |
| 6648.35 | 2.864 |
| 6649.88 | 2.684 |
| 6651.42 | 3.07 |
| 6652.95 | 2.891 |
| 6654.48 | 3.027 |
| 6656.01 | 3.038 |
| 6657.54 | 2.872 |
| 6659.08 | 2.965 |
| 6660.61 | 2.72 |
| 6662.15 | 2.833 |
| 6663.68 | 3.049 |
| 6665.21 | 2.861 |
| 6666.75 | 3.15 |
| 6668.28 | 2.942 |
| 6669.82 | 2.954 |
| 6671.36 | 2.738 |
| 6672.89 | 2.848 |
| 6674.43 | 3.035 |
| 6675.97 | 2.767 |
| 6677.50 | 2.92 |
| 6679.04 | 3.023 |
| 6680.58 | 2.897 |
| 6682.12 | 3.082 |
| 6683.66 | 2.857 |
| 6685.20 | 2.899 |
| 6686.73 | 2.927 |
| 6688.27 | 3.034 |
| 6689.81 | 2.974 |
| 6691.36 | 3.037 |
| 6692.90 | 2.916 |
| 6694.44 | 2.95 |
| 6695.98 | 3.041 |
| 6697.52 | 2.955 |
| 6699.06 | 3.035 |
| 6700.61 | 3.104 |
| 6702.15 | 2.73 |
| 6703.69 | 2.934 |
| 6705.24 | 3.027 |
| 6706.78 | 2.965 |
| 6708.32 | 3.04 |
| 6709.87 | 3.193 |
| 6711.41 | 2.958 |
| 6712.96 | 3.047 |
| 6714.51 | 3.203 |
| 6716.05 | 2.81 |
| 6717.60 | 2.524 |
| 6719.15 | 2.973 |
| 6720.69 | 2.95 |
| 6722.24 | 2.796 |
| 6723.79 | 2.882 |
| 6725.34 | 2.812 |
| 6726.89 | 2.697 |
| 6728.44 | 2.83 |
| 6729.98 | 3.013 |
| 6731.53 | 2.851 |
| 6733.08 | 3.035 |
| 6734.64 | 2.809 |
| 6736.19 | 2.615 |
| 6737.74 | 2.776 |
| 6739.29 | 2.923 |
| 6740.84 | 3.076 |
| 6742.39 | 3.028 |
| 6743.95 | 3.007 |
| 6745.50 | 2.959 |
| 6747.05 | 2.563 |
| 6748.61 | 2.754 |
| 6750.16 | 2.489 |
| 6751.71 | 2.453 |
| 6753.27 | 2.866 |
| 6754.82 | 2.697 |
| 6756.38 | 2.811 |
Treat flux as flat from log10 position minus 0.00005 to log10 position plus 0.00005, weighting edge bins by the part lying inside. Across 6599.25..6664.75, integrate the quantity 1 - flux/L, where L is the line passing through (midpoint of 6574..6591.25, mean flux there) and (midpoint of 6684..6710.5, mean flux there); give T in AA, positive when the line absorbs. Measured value 3.4 AA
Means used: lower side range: 3.22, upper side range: 2.98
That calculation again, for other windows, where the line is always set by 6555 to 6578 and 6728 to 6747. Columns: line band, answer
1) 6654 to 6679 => 0.9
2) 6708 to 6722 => -0.1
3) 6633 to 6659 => 1.2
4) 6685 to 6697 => 0.0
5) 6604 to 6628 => 0.9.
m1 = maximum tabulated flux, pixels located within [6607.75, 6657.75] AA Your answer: 3.313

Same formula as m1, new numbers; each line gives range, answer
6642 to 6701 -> 3.241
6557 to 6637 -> 3.515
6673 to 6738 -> 3.203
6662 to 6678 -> 3.15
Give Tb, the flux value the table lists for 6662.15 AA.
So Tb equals 2.833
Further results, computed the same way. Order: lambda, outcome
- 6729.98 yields 3.013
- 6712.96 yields 3.047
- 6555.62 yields 3.064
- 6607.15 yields 3.157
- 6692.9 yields 2.916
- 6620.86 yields 3.164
